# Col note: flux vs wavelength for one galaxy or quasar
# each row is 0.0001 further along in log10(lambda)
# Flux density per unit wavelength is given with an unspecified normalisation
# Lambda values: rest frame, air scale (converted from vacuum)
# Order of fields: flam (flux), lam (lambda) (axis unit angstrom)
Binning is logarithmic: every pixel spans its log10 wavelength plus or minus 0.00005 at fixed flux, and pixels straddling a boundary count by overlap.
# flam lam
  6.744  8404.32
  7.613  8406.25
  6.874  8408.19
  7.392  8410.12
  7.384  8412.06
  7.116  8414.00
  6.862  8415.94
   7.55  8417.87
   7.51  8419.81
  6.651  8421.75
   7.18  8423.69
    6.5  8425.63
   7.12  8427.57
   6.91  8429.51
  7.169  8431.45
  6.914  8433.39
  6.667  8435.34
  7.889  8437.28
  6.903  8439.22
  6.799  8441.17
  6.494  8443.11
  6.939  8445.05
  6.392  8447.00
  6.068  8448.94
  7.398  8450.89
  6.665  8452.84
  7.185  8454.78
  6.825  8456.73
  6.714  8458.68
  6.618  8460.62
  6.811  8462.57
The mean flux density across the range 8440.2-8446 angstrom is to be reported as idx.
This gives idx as 6.75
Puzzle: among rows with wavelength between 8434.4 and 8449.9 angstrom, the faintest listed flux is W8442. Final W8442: 6.068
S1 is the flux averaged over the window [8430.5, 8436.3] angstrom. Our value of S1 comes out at 6.91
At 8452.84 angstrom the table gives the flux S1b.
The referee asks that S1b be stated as 6.665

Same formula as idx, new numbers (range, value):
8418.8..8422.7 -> 7.08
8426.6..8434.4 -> 7.02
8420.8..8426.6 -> 6.78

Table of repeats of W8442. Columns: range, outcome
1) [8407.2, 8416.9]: 6.862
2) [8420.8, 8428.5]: 6.5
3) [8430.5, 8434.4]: 6.914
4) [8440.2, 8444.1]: 6.494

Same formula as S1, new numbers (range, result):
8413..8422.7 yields 7.14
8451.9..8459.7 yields 6.85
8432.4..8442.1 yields 7.03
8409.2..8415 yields 7.28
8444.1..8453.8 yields 6.69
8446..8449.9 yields 6.23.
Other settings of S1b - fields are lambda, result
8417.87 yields 7.55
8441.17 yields 6.799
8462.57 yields 6.811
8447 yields 6.392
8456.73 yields 6.825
